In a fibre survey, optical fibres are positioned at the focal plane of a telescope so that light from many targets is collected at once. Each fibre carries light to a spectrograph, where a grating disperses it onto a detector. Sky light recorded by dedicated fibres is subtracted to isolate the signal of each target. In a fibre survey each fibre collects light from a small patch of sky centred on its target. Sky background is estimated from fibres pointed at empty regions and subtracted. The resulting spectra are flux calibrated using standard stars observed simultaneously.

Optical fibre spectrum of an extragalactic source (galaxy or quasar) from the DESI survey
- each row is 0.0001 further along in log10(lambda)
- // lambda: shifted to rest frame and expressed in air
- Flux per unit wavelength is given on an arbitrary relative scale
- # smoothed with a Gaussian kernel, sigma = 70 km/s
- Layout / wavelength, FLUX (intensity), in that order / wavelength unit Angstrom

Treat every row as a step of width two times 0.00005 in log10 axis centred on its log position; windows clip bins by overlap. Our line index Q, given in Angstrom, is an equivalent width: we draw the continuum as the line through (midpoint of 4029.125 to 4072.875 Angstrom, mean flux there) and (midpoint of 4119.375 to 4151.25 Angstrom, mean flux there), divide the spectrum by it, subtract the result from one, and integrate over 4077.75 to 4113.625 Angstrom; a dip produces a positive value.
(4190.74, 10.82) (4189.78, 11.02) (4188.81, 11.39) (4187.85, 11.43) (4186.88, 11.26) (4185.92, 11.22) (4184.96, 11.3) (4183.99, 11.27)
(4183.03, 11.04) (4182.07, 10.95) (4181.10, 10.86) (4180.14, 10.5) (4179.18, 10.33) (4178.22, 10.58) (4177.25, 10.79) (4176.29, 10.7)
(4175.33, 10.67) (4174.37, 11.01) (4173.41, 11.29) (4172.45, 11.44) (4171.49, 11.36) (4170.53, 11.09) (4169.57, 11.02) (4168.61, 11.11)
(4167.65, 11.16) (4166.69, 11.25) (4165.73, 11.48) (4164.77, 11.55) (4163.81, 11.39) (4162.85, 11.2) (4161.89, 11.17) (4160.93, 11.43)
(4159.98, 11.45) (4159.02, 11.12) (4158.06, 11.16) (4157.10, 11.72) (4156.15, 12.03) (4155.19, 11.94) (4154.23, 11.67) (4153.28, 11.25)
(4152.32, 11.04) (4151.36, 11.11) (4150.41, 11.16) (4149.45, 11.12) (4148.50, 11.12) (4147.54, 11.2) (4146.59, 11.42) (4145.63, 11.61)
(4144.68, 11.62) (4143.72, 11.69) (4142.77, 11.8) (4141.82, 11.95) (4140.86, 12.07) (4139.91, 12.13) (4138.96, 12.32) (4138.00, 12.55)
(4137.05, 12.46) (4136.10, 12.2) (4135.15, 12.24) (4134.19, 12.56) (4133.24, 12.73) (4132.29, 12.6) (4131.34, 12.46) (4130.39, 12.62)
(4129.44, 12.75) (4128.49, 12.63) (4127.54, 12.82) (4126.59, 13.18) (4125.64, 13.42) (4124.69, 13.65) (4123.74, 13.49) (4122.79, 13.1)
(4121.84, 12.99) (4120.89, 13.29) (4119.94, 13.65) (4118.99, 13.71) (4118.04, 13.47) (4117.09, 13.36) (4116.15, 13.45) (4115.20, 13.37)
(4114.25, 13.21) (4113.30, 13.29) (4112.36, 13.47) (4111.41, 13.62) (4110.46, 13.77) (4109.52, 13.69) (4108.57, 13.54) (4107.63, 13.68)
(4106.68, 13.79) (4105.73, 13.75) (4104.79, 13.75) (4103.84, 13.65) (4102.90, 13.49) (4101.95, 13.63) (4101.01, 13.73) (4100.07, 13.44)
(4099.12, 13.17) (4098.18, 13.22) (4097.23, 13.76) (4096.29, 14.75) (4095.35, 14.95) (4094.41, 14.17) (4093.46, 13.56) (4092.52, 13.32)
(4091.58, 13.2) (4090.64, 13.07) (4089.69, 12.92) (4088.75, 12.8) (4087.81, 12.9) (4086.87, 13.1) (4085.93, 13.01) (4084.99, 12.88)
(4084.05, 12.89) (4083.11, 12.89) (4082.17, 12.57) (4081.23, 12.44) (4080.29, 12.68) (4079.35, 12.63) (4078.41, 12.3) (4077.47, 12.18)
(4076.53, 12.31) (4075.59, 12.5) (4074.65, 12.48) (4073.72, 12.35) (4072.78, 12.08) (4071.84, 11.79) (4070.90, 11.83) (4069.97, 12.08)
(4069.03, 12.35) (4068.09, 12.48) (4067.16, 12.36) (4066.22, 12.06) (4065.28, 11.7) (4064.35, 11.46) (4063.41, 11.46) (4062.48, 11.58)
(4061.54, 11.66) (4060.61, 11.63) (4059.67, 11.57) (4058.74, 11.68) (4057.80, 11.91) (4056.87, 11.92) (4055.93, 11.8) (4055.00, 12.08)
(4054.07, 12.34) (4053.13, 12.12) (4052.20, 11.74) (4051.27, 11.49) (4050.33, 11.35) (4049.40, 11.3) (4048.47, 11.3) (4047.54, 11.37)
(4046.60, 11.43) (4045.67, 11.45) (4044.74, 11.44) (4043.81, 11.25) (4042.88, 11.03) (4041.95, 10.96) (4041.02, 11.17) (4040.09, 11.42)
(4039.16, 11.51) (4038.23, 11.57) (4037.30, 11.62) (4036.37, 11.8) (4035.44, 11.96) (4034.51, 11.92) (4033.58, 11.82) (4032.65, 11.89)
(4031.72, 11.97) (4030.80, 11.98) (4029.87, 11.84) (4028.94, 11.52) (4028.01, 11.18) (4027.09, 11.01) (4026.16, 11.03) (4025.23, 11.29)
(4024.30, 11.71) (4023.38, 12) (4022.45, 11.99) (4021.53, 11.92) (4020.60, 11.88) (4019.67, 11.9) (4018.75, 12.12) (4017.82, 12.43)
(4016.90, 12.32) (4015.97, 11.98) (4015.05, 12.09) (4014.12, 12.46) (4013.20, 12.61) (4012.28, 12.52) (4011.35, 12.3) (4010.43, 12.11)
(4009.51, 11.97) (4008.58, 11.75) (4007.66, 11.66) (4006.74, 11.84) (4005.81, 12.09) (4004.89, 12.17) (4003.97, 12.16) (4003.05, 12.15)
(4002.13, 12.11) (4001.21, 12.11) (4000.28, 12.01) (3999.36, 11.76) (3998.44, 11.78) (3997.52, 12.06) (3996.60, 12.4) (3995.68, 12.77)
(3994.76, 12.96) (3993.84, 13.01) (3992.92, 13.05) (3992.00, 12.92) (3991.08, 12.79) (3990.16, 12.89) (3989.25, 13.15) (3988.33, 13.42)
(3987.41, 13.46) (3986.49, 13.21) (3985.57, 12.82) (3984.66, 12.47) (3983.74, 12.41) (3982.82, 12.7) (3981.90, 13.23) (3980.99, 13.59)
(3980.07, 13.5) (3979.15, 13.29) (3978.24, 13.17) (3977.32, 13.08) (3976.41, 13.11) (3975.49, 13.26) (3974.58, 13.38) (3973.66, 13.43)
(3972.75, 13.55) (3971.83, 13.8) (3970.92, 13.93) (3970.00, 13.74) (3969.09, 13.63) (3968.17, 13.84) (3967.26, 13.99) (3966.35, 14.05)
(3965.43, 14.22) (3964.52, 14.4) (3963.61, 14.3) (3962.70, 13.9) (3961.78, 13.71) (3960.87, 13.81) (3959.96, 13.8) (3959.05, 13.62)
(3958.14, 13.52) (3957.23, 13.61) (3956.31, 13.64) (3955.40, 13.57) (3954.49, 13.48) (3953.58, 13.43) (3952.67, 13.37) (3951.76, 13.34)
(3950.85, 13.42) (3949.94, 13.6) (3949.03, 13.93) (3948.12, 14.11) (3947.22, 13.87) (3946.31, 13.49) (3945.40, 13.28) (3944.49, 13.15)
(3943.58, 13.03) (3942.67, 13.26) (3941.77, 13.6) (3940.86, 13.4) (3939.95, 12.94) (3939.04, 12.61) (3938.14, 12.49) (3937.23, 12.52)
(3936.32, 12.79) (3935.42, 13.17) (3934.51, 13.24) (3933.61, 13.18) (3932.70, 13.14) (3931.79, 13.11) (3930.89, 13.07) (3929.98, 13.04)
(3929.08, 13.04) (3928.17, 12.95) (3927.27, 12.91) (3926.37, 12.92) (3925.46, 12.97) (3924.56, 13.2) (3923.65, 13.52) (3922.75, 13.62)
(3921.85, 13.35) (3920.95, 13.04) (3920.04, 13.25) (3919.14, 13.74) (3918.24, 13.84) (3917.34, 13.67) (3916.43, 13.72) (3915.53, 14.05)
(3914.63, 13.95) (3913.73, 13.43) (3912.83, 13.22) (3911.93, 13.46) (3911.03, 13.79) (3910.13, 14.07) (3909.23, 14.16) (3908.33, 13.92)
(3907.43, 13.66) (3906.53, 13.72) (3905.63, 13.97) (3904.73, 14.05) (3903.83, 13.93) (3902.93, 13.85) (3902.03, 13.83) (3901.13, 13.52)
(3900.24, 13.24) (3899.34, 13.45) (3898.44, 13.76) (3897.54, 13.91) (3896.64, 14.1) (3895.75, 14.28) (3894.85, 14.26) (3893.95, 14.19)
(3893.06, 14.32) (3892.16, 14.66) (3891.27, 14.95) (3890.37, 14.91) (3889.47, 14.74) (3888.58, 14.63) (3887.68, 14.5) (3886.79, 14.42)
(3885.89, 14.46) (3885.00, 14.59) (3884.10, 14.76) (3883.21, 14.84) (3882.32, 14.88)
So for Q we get -3.8 Angstrom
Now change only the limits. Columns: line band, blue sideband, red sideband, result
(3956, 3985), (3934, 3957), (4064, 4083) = -1.0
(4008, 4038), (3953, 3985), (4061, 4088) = 2.4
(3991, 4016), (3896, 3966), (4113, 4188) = 1.4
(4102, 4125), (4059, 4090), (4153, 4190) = -3.2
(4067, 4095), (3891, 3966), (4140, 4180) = -1.4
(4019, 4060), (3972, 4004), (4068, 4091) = 3.4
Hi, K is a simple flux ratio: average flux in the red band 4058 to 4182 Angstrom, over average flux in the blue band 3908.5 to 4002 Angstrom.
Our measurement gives 0.9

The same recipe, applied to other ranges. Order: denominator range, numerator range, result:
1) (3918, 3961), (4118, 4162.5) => 0.91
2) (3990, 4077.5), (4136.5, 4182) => 0.95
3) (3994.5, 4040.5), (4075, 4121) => 1.11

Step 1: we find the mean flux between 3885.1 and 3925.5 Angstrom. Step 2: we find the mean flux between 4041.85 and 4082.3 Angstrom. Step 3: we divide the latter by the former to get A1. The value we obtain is 0.9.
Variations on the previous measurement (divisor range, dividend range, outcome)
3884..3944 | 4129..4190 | 0.84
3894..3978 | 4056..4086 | 0.90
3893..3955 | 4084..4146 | 0.97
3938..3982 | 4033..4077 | 0.87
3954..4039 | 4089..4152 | 1.02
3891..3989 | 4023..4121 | 0.92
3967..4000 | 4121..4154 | 0.93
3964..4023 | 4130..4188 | 0.90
